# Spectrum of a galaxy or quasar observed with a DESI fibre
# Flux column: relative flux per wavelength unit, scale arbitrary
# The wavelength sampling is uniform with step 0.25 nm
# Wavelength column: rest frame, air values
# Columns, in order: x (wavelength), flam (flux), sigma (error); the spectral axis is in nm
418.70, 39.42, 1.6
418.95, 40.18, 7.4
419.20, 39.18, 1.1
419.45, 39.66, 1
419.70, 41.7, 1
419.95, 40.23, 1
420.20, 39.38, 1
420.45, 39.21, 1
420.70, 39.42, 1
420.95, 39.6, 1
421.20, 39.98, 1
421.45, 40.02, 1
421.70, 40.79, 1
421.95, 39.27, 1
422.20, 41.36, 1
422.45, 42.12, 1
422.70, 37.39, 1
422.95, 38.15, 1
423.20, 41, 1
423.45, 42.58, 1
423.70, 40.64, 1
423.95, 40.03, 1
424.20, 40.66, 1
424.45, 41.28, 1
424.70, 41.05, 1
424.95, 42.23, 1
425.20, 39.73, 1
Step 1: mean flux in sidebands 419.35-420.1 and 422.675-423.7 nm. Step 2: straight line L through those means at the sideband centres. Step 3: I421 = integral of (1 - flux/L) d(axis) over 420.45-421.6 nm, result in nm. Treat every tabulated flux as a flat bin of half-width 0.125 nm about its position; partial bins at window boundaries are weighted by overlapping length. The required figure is 0.02 nm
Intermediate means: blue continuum 40.5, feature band 39.7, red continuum 40.1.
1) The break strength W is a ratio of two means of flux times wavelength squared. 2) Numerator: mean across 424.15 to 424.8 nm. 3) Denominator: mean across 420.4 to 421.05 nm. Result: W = 1.1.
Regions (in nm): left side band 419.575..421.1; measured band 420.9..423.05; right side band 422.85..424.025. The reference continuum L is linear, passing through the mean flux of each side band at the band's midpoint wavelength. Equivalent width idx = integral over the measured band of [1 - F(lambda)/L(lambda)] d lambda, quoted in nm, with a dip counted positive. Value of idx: 0.02 nm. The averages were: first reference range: 39.9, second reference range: 40.5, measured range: 39.9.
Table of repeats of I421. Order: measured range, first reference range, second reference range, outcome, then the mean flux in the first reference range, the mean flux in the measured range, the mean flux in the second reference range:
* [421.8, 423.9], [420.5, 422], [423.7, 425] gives 0.005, 39.8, 40.3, 40.9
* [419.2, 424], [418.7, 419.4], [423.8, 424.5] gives 0.000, 39.6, 40.1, 40.6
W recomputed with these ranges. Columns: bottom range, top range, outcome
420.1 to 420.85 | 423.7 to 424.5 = 1.05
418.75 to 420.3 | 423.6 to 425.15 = 1.05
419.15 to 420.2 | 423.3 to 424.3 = 1.04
